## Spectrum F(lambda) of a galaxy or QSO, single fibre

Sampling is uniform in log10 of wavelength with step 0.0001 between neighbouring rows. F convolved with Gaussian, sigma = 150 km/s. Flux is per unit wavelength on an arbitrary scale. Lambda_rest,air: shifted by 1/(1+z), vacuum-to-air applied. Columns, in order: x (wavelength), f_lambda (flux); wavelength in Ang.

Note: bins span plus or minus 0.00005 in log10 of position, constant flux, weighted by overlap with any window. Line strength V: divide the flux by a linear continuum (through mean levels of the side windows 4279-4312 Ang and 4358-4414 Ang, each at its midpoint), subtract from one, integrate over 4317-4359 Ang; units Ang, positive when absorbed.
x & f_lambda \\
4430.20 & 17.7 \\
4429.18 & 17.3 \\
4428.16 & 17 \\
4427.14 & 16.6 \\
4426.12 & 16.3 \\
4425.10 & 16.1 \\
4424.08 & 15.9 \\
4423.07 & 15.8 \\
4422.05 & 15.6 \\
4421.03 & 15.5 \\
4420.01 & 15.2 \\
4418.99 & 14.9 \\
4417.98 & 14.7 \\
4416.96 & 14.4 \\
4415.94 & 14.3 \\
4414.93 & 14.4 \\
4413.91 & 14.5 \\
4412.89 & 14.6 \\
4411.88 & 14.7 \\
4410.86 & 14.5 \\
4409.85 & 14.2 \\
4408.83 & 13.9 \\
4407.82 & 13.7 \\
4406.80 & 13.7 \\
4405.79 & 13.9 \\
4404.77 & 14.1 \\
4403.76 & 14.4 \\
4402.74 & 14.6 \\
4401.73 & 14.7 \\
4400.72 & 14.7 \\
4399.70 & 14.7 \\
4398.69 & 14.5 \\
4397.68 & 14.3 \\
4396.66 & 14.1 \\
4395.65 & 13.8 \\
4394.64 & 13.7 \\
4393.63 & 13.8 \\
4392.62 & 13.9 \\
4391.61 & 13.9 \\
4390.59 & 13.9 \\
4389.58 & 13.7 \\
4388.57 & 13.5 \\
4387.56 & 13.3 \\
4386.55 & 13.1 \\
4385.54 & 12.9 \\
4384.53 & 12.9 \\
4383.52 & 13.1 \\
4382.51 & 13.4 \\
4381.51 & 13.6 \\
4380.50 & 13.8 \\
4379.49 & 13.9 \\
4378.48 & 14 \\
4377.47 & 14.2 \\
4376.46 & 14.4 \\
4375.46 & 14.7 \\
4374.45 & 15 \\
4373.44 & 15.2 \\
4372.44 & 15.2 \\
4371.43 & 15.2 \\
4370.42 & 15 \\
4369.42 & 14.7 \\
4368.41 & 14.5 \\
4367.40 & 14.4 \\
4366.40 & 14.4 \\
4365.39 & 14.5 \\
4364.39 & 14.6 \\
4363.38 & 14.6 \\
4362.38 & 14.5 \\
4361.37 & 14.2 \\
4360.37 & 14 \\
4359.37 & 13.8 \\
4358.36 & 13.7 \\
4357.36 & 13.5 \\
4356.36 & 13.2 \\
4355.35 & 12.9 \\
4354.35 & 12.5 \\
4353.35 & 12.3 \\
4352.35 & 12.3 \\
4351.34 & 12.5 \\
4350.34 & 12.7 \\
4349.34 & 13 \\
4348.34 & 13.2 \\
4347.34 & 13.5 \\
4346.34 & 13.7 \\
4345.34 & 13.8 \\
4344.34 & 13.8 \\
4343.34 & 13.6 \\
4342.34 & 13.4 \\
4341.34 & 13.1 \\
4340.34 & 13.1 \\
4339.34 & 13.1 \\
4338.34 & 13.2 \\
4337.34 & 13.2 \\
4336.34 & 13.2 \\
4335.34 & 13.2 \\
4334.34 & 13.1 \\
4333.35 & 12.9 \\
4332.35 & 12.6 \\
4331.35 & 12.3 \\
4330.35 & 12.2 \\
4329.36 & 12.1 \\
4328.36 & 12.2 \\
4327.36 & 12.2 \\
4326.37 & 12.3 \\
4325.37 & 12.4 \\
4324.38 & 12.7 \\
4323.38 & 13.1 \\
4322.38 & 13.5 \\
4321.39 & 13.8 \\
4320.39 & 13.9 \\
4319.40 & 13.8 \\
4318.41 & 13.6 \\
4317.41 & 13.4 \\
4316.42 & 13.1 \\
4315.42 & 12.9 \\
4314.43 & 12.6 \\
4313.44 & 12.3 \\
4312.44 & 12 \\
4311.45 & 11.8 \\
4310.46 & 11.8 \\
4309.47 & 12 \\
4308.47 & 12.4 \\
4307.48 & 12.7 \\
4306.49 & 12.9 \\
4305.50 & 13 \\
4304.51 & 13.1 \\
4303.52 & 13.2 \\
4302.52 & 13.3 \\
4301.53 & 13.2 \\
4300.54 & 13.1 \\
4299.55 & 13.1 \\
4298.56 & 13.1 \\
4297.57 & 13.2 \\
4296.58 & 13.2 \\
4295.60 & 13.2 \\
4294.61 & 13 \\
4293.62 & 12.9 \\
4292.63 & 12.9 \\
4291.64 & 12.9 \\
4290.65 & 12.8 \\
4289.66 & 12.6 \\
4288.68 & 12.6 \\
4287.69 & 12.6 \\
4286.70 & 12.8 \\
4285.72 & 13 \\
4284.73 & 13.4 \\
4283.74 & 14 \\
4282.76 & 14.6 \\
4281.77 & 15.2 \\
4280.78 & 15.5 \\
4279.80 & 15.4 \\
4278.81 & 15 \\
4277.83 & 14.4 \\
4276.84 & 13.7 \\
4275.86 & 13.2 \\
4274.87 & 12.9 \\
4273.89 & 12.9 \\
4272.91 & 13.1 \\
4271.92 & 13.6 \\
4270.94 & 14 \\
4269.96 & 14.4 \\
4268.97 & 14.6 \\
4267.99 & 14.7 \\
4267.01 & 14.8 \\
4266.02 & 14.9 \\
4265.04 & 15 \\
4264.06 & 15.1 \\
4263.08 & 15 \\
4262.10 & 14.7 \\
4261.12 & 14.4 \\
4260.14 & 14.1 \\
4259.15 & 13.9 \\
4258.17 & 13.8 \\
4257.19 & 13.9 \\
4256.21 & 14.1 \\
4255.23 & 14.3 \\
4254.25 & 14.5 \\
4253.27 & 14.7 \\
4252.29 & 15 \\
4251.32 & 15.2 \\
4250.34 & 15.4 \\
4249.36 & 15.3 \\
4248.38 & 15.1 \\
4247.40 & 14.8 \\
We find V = 1.8 Ang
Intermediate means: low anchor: 13.2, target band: 13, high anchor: 14.2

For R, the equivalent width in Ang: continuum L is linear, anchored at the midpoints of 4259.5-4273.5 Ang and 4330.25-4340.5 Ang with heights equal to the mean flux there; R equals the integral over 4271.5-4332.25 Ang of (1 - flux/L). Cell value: 2.49 Ang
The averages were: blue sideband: 14.4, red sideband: 12.9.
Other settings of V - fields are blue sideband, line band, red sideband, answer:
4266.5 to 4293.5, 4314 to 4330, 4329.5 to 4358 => 0.4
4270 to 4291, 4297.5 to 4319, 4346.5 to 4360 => 1.0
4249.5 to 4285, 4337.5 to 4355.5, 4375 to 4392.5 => 1.0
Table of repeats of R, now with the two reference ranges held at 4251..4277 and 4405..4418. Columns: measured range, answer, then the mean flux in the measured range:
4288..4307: 1.6 Ang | 13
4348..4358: 1.0 Ang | 12.8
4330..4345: 1.2 Ang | 13.1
